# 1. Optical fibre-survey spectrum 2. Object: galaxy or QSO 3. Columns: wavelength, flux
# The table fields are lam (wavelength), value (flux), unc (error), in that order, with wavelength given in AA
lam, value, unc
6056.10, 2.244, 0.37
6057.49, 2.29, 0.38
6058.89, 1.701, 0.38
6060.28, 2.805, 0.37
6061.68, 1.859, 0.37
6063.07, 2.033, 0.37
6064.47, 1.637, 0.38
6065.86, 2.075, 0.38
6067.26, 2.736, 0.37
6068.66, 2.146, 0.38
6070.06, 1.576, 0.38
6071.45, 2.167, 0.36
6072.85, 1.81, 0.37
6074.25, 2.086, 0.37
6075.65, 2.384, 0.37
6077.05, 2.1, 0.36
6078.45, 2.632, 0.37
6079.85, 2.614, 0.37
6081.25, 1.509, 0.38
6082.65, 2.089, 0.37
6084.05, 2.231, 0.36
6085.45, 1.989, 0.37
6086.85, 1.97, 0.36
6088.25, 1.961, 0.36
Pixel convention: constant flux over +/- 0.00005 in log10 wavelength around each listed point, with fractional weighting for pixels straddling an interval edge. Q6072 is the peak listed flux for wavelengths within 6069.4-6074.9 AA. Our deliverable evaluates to 2.167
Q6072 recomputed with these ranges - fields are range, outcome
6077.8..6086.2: 2.632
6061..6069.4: 2.736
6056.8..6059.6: 2.29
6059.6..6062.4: 2.805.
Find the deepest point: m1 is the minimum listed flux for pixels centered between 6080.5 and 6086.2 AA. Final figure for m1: 1.509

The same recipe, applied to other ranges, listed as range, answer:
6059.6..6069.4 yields 1.637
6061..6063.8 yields 1.859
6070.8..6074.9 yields 1.81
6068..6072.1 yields 1.576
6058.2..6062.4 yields 1.701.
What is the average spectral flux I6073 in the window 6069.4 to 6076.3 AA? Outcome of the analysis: 2.01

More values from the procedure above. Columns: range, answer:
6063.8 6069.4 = 2.15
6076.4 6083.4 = 2.19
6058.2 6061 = 2.25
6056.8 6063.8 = 2.13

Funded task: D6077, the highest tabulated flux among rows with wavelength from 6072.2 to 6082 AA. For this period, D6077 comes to 2.632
